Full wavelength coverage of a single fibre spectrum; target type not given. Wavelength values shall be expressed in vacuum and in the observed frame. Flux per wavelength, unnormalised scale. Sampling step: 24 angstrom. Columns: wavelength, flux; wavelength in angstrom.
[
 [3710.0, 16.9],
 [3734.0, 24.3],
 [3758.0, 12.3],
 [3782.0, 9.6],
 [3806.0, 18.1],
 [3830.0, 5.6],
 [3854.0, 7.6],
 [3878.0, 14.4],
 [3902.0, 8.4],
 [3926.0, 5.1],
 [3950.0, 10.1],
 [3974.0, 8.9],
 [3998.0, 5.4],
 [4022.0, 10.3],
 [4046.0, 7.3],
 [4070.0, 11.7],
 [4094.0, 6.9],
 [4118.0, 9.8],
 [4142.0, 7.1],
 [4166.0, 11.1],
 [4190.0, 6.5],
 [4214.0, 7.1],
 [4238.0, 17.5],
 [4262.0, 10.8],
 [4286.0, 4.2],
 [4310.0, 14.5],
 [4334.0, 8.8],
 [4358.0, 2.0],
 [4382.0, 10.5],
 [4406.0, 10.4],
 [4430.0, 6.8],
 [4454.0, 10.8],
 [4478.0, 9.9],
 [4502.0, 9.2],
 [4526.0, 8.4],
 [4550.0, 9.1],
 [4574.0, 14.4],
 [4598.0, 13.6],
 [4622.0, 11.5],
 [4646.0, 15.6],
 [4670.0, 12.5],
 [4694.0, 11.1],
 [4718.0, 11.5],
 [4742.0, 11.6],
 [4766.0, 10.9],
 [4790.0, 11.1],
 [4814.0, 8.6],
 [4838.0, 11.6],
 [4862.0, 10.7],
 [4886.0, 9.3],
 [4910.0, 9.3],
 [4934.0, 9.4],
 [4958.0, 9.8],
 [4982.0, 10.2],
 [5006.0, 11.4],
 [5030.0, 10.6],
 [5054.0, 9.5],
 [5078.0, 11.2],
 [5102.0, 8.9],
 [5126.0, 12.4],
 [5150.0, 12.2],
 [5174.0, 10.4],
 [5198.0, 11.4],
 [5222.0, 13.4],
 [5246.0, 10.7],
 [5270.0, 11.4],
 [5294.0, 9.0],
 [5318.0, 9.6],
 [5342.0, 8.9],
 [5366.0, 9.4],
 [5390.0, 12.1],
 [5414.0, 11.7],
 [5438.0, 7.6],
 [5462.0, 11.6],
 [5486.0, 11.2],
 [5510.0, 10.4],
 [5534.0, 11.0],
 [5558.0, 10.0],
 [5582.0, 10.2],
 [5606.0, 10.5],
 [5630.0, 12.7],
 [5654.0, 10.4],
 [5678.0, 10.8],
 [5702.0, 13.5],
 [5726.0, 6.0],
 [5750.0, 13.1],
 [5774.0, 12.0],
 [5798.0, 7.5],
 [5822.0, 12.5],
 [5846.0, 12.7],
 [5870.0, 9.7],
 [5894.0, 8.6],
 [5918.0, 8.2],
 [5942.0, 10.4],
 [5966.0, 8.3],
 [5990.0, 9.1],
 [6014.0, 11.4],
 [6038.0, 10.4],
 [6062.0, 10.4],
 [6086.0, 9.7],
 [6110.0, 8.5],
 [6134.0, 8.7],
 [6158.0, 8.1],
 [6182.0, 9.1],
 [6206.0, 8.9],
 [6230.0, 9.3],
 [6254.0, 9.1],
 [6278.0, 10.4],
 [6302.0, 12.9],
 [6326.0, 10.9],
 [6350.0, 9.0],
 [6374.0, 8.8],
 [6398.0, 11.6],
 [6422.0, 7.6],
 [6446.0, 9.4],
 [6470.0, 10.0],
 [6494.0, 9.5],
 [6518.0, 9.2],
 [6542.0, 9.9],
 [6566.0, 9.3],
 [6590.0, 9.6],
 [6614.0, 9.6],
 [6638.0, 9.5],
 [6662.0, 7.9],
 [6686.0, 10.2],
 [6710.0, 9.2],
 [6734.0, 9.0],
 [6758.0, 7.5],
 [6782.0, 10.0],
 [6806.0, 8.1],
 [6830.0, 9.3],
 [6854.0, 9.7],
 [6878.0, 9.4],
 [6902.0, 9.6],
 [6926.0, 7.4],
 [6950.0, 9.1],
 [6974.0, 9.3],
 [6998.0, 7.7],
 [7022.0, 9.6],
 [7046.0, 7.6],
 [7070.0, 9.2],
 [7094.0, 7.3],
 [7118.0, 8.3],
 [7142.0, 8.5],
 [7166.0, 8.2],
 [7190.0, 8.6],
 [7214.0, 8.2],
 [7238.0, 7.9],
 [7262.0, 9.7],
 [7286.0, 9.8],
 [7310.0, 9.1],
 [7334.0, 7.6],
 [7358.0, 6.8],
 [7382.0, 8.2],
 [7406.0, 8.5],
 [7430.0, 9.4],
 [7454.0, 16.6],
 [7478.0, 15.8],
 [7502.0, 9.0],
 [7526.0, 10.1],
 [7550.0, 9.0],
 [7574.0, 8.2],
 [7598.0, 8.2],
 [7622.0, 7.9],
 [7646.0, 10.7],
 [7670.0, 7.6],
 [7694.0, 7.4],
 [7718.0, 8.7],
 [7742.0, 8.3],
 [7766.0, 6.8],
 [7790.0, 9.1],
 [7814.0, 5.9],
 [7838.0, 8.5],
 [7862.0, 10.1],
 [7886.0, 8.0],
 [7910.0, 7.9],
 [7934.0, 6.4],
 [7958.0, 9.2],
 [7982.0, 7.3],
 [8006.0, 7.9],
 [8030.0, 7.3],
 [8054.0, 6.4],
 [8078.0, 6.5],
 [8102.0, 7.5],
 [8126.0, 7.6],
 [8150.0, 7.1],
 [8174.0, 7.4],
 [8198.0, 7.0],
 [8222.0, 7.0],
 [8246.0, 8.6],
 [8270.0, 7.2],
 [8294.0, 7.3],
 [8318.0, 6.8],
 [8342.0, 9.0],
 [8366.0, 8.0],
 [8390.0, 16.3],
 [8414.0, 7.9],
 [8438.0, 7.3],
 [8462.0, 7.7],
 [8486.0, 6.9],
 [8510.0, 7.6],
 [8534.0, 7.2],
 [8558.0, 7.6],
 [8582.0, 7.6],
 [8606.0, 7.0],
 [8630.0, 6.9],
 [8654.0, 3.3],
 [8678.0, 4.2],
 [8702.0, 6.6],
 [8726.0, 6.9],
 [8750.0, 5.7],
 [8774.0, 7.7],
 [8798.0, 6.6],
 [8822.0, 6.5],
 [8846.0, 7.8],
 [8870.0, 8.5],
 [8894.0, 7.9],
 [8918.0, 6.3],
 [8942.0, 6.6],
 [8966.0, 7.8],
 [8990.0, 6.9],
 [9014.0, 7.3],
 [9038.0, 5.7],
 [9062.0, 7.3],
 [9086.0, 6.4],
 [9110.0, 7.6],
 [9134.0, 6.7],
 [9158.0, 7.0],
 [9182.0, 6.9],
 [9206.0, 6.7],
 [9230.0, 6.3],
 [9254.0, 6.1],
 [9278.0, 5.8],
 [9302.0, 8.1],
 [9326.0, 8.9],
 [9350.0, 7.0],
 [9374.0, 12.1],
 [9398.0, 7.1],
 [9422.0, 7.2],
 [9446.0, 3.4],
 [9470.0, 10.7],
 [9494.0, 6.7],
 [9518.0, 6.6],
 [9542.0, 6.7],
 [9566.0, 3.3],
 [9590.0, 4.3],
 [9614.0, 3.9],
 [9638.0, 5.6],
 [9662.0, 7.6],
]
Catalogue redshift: 0.137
